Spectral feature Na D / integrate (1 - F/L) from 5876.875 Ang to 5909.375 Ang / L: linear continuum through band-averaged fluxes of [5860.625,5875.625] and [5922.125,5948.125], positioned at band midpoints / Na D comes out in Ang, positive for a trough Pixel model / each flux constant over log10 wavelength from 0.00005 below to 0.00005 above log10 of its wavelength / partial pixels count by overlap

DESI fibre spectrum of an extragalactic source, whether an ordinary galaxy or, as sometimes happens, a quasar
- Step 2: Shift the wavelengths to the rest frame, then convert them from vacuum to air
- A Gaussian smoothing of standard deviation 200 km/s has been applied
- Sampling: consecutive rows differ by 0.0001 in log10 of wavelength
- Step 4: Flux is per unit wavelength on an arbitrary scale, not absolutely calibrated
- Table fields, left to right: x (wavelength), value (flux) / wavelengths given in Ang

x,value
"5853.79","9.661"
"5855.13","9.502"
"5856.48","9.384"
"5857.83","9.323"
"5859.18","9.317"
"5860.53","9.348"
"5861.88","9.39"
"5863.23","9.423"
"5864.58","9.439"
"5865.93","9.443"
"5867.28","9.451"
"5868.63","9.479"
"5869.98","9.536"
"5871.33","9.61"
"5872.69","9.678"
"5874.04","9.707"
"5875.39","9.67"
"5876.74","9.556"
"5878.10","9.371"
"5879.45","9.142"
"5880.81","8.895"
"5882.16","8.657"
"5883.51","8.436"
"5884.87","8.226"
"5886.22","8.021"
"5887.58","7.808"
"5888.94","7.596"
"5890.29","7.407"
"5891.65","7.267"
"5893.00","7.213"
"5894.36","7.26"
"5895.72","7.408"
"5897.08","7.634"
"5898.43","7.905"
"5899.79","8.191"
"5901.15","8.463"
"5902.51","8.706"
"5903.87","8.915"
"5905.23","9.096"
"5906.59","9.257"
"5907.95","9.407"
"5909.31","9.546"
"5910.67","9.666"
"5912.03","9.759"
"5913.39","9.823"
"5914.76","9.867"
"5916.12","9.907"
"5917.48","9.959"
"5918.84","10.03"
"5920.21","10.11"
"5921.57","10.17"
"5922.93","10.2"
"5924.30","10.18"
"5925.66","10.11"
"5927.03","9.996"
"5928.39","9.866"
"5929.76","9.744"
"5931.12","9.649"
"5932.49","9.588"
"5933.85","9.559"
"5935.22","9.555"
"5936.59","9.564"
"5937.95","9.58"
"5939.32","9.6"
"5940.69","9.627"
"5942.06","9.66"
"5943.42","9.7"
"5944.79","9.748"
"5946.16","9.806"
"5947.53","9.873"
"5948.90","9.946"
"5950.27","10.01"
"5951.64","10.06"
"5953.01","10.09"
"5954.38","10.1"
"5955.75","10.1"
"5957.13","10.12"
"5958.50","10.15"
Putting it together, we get 4.4 Ang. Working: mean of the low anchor 9.52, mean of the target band 8.32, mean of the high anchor 9.77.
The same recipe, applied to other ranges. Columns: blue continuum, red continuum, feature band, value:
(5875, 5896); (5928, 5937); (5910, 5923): -1.1 Ang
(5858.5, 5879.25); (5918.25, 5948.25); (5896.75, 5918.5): 1.2 Ang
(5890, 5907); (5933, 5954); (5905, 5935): -3.2 Ang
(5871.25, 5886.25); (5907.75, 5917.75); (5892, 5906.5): 2.1 Ang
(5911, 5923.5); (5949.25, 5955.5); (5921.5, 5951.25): 0.7 Ang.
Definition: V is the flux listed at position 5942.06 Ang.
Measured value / 9.66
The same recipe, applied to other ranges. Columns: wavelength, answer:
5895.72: 7.408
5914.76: 9.867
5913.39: 9.823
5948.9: 9.946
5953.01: 10.09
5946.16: 9.806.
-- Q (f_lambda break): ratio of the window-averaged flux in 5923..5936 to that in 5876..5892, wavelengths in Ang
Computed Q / 1.17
